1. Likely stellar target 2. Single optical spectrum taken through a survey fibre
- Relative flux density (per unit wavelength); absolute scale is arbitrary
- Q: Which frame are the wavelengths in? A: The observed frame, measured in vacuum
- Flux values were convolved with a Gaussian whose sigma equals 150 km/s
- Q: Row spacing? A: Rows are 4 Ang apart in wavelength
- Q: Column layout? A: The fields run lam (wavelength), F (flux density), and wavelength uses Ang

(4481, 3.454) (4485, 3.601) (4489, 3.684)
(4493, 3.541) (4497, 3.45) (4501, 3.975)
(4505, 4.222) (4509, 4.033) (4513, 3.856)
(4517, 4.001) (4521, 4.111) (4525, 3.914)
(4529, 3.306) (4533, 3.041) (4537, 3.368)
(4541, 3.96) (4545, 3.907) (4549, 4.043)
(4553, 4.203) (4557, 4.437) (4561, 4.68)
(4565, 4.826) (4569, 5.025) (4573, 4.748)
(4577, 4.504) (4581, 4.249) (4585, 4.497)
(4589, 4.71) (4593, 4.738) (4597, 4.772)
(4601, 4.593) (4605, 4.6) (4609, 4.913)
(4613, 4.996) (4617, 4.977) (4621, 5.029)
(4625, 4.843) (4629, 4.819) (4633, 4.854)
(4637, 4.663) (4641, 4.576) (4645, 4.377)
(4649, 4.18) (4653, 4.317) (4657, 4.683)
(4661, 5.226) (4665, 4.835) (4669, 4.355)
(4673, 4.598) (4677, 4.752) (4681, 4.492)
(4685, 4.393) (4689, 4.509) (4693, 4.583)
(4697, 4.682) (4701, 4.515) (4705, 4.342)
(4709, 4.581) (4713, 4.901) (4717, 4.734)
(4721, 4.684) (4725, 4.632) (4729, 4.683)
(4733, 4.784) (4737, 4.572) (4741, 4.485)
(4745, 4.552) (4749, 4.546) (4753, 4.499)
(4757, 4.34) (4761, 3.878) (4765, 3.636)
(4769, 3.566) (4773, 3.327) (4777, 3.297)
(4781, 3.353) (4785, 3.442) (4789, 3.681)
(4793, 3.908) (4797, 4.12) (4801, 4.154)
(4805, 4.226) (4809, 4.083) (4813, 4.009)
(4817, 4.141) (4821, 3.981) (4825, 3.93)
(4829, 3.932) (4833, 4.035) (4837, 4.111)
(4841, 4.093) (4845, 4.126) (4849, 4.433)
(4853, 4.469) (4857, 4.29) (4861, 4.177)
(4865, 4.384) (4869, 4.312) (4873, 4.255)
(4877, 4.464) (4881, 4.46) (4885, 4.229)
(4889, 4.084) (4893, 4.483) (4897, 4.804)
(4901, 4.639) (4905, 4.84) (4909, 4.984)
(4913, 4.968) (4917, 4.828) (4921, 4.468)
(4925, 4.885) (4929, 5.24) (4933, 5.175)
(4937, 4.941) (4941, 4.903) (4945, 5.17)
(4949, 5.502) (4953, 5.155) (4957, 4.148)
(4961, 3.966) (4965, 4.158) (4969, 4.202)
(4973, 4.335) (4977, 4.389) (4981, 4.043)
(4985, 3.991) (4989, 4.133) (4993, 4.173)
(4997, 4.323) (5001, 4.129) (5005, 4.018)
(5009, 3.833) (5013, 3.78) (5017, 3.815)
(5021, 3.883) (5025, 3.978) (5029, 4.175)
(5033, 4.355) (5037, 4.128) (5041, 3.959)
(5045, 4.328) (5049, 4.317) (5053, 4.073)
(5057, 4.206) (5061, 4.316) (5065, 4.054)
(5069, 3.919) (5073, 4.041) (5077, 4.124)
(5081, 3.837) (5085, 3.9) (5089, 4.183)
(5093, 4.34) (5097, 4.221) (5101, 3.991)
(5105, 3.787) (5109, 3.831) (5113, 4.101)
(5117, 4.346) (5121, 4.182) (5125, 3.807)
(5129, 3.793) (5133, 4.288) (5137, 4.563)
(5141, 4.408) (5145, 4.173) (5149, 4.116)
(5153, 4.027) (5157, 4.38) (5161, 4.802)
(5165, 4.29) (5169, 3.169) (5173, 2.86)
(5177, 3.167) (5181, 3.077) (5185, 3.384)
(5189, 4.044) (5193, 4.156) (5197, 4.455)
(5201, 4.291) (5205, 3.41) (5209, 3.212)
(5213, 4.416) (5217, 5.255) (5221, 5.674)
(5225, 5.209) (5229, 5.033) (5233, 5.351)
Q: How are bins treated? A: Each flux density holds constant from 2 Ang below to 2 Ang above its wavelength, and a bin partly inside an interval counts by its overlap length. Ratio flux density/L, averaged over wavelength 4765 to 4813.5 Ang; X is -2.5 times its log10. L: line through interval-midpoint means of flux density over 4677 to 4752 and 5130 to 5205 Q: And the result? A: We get 0.20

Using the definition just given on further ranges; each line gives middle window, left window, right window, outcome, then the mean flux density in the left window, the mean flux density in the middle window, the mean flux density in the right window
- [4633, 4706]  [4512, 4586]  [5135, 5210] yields -0.12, 4.14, 4.57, 3.9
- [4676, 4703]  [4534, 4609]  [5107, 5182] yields -0.05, 4.43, 4.55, 3.98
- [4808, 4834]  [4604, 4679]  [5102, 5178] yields 0.12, 4.72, 4.01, 4.02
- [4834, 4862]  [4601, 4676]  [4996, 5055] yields 0.03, 4.71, 4.24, 4.07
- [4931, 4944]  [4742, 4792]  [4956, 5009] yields -0.22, 3.86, 5.02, 4.14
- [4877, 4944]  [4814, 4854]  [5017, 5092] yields -0.16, 4.11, 4.74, 4.09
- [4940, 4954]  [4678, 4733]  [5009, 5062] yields -0.23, 4.6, 5.2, 4.09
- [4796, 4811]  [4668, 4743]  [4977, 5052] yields 0.07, 4.6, 4.15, 4.08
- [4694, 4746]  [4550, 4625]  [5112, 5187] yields -0.03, 4.69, 4.63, 3.94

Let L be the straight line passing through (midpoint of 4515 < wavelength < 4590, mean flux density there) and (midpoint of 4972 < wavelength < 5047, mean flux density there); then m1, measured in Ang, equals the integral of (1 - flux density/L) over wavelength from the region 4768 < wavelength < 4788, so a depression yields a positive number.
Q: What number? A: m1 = 3.5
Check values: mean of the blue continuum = 4.18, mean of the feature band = 3.4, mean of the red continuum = 4.09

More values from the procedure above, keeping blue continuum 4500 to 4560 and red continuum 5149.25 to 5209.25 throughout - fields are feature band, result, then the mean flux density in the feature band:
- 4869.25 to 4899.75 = -4.3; 4.4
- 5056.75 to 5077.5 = -1.5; 4.1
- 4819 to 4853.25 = -2.2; 4.11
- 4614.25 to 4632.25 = -4.7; 4.92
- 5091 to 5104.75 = -1.1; 4.13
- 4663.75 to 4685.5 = -3.9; 4.57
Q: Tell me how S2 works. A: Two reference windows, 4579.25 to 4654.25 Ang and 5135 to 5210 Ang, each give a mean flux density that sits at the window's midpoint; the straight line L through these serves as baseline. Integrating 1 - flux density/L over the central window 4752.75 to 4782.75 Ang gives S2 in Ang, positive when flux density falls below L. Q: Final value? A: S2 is 5.2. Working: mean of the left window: 4.67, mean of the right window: 3.9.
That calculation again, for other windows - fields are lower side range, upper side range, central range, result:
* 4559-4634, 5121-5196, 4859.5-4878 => 0.2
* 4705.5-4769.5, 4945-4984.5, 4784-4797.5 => 2.1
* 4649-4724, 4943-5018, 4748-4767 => 1.6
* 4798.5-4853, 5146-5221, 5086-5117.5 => -0.6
